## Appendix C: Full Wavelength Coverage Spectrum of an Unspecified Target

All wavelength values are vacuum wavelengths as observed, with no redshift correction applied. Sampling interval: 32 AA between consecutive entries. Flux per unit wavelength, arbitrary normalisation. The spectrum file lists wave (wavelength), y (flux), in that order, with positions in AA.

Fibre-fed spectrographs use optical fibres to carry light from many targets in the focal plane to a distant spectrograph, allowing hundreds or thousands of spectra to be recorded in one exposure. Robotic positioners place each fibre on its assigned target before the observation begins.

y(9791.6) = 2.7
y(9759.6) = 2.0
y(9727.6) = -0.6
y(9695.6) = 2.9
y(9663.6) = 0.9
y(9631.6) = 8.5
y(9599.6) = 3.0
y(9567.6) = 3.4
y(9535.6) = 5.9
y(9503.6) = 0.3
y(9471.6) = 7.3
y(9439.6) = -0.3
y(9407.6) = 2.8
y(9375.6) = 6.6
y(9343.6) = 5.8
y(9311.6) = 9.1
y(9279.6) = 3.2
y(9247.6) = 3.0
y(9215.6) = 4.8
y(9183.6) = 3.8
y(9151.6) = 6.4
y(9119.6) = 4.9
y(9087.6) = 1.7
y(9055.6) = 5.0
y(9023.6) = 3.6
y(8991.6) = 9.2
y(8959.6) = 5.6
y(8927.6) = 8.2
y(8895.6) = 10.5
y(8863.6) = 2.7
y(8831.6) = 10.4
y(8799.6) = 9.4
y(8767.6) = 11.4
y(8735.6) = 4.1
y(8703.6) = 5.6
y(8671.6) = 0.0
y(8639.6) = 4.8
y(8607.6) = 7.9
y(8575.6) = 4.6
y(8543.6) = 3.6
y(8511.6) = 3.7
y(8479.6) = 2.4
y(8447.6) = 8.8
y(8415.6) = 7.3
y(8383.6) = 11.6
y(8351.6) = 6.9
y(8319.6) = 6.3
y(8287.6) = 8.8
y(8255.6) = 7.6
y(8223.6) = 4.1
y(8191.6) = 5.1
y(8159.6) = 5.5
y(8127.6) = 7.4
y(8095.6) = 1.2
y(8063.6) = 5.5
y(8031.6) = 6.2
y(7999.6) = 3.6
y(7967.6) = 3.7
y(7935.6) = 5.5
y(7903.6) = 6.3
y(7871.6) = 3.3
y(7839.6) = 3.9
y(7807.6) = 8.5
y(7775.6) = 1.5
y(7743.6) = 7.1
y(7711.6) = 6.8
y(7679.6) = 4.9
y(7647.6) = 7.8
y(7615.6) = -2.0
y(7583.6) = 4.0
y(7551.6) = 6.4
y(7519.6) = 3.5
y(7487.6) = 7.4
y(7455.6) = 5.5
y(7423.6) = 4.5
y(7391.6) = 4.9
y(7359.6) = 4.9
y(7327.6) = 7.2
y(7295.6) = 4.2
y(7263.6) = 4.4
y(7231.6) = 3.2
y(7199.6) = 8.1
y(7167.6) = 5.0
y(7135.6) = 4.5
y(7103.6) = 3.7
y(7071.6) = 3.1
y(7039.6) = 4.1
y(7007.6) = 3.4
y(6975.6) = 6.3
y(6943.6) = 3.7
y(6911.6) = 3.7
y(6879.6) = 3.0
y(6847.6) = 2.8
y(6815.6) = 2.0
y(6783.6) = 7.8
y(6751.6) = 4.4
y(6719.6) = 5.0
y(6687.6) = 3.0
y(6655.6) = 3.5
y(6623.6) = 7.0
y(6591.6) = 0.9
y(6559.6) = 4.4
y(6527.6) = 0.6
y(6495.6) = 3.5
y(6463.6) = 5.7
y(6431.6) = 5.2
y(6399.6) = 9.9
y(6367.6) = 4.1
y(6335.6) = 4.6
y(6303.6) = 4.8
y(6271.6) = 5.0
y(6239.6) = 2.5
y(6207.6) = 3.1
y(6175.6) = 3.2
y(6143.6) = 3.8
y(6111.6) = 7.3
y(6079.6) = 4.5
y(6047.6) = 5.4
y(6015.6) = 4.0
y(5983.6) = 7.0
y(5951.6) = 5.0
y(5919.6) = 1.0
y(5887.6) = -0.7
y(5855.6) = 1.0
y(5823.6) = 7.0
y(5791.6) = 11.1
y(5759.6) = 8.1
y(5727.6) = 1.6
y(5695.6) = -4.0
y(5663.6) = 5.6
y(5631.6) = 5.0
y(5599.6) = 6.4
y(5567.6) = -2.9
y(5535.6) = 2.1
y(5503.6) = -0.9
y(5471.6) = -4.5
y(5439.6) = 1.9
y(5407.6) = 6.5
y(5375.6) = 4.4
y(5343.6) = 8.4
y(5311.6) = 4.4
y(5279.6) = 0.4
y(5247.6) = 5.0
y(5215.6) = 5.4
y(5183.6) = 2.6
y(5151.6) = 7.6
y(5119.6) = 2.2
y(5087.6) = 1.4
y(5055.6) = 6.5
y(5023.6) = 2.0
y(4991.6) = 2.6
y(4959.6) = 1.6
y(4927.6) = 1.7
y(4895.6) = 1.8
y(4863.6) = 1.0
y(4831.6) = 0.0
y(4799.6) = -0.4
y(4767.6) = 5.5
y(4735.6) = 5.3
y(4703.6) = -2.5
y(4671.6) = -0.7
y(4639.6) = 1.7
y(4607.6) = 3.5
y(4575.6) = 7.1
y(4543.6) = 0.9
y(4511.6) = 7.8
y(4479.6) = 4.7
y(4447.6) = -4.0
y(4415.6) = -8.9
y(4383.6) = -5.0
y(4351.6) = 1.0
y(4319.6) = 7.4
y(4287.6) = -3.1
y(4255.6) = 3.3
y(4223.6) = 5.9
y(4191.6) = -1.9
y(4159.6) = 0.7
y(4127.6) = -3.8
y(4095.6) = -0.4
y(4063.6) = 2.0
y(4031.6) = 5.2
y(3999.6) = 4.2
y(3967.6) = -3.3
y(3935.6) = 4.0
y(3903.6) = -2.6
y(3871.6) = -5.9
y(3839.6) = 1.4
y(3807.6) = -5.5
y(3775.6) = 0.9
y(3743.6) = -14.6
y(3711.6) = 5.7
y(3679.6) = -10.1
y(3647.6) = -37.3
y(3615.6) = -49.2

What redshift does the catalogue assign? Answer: 0.276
